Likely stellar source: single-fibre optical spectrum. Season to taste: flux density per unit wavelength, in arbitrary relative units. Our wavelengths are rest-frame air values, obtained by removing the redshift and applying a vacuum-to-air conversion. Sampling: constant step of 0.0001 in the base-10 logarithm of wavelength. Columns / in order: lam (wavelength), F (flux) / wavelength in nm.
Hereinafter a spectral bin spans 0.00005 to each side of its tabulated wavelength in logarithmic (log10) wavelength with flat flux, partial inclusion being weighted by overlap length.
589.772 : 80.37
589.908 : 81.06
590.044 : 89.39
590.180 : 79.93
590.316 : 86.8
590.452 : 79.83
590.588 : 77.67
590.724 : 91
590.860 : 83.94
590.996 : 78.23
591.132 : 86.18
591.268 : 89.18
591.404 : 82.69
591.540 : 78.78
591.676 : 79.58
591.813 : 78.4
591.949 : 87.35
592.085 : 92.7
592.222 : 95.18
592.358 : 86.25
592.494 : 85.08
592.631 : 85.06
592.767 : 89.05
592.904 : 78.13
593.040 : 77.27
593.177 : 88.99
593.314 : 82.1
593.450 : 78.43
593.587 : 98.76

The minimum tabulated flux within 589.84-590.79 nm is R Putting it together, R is 77.67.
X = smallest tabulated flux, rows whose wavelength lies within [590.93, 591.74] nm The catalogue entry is 78.23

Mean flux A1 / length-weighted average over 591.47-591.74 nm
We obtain 79.3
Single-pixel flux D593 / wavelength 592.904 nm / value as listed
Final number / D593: 78.13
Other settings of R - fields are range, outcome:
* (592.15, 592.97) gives 78.13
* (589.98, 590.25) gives 79.93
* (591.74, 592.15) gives 78.4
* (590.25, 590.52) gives 79.83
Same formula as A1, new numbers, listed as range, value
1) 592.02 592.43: 91.3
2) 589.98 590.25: 84.5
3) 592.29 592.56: 85.9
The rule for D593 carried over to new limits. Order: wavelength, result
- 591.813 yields 78.4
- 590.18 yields 79.93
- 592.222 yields 95.18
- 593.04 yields 77.27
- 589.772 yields 80.37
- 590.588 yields 77.67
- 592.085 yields 92.7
